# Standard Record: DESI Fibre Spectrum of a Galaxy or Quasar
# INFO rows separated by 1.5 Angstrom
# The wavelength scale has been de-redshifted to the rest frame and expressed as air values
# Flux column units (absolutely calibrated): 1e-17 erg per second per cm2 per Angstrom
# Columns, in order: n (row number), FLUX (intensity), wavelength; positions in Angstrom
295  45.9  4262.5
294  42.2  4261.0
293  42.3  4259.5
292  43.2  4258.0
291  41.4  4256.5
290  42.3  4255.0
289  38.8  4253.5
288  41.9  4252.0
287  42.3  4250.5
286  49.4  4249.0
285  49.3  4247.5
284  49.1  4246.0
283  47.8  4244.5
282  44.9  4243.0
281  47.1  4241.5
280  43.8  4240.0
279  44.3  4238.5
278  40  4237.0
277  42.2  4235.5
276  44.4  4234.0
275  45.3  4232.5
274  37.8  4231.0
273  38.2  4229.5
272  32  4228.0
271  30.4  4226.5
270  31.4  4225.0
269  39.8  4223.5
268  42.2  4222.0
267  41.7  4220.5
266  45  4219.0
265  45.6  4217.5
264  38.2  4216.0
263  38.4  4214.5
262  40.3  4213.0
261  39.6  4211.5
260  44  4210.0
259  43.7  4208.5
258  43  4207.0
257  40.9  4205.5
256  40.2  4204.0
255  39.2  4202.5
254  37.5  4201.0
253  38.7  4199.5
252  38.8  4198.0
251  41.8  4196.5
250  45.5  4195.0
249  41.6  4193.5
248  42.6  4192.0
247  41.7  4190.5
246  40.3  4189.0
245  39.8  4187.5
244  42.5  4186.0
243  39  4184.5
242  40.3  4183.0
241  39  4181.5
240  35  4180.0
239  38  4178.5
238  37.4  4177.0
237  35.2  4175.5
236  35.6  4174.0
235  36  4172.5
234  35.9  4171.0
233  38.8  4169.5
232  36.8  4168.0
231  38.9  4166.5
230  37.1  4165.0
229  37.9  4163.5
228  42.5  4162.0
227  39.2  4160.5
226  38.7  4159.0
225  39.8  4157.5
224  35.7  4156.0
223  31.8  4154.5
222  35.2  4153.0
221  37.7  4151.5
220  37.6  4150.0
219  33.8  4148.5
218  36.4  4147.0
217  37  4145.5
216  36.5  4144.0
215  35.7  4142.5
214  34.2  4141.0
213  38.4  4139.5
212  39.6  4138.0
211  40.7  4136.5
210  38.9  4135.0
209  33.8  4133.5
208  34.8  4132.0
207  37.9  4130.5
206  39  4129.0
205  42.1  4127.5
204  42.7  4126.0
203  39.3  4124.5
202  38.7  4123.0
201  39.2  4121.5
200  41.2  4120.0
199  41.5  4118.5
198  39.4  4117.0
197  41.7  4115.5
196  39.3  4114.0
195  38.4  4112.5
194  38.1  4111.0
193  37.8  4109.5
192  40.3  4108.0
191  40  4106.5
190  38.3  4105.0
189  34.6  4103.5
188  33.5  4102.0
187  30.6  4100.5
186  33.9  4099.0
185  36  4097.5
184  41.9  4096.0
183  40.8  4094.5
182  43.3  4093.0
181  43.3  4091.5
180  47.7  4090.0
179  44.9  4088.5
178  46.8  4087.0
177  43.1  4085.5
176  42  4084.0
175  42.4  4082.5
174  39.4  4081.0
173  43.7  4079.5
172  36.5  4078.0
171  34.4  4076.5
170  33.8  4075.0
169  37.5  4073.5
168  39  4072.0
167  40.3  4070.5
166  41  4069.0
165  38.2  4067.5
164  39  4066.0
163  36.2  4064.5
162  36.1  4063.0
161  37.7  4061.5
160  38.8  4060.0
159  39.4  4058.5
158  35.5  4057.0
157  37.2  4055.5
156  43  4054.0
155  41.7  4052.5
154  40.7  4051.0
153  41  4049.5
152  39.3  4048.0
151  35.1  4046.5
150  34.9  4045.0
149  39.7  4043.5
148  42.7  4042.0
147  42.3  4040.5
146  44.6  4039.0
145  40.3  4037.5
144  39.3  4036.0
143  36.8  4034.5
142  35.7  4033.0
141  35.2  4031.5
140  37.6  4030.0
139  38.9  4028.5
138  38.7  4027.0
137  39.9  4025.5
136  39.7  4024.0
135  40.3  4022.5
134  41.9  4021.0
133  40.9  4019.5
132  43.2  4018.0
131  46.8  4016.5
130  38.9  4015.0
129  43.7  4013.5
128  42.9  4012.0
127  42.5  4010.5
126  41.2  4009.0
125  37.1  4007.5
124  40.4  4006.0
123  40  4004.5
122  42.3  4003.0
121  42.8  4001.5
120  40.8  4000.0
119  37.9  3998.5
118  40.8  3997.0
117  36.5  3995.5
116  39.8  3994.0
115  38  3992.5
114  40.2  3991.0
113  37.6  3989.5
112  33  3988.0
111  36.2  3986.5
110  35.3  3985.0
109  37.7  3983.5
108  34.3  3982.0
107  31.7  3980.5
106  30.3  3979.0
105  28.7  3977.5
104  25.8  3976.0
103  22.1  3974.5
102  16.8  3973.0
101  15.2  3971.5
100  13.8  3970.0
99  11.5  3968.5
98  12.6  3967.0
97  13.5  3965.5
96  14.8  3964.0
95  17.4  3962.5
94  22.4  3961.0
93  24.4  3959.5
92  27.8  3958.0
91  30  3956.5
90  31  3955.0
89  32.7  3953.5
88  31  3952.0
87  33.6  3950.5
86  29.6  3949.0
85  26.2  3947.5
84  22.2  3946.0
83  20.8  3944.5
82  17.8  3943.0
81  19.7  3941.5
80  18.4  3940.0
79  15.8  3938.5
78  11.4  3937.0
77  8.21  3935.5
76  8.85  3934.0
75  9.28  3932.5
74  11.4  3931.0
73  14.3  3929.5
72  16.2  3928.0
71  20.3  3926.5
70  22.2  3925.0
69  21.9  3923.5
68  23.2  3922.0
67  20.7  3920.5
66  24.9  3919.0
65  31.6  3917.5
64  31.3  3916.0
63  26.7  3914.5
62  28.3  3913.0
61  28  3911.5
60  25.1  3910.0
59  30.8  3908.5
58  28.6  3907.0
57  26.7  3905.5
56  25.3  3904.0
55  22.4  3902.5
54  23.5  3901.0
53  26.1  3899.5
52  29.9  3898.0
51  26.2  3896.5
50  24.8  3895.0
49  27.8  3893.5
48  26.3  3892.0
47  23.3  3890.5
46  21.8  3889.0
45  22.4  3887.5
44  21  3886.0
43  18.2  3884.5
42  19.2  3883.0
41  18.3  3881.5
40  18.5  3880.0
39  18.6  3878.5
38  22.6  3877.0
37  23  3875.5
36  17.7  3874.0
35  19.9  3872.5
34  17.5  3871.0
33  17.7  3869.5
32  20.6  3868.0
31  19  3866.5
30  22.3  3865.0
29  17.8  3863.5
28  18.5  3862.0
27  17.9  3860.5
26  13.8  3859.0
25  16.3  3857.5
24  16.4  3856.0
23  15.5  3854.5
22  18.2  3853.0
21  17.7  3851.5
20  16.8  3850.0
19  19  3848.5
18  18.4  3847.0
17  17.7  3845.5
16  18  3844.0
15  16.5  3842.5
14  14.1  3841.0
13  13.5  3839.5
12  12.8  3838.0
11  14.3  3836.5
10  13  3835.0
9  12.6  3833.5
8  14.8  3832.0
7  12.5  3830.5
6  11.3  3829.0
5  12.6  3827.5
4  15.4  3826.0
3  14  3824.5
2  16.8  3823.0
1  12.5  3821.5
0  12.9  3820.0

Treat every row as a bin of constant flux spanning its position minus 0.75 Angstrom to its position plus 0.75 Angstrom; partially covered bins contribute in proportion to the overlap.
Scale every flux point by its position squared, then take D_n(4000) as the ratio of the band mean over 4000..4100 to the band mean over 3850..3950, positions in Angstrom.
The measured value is 2.1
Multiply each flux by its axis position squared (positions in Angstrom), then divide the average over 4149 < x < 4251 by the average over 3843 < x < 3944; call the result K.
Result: 2.27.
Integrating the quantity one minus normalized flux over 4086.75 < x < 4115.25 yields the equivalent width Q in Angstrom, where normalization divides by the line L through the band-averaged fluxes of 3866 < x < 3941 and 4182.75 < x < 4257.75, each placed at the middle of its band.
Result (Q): -4.5 Angstrom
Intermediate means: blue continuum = 21.5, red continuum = 41.5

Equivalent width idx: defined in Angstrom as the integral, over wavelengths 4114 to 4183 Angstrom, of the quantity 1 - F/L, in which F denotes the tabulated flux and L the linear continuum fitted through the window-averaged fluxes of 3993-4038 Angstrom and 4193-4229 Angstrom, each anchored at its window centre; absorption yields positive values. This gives 3.7 Angstrom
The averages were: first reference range 40.1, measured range 37.9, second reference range 40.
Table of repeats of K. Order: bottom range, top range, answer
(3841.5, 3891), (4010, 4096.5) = 2.35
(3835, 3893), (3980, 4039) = 2.29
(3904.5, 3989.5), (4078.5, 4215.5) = 1.84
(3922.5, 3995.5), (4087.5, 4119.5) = 1.78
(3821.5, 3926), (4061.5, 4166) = 2.15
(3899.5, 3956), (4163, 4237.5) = 1.98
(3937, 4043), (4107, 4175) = 1.26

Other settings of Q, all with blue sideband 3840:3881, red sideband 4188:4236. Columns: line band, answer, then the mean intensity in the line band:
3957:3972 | 4.3 Angstrom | 17.6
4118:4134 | -1.9 Angstrom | 39.2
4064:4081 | -3.6 Angstrom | 38.2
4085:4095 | -3.6 Angstrom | 44.4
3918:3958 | 3.6 Angstrom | 21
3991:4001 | -4.7 Angstrom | 39.2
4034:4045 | -4.1 Angstrom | 40.5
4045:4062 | -4.8 Angstrom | 38.9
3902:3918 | -4.9 Angstrom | 27.7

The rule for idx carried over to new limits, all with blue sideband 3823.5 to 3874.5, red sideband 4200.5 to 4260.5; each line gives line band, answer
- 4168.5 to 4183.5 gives 0.4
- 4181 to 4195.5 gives -0.8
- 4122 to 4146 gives -1.9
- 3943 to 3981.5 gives 0.6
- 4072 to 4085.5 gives -3.1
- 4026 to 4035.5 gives -3.0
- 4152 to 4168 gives -0.3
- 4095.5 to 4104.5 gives -0.5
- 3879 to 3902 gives -4.8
